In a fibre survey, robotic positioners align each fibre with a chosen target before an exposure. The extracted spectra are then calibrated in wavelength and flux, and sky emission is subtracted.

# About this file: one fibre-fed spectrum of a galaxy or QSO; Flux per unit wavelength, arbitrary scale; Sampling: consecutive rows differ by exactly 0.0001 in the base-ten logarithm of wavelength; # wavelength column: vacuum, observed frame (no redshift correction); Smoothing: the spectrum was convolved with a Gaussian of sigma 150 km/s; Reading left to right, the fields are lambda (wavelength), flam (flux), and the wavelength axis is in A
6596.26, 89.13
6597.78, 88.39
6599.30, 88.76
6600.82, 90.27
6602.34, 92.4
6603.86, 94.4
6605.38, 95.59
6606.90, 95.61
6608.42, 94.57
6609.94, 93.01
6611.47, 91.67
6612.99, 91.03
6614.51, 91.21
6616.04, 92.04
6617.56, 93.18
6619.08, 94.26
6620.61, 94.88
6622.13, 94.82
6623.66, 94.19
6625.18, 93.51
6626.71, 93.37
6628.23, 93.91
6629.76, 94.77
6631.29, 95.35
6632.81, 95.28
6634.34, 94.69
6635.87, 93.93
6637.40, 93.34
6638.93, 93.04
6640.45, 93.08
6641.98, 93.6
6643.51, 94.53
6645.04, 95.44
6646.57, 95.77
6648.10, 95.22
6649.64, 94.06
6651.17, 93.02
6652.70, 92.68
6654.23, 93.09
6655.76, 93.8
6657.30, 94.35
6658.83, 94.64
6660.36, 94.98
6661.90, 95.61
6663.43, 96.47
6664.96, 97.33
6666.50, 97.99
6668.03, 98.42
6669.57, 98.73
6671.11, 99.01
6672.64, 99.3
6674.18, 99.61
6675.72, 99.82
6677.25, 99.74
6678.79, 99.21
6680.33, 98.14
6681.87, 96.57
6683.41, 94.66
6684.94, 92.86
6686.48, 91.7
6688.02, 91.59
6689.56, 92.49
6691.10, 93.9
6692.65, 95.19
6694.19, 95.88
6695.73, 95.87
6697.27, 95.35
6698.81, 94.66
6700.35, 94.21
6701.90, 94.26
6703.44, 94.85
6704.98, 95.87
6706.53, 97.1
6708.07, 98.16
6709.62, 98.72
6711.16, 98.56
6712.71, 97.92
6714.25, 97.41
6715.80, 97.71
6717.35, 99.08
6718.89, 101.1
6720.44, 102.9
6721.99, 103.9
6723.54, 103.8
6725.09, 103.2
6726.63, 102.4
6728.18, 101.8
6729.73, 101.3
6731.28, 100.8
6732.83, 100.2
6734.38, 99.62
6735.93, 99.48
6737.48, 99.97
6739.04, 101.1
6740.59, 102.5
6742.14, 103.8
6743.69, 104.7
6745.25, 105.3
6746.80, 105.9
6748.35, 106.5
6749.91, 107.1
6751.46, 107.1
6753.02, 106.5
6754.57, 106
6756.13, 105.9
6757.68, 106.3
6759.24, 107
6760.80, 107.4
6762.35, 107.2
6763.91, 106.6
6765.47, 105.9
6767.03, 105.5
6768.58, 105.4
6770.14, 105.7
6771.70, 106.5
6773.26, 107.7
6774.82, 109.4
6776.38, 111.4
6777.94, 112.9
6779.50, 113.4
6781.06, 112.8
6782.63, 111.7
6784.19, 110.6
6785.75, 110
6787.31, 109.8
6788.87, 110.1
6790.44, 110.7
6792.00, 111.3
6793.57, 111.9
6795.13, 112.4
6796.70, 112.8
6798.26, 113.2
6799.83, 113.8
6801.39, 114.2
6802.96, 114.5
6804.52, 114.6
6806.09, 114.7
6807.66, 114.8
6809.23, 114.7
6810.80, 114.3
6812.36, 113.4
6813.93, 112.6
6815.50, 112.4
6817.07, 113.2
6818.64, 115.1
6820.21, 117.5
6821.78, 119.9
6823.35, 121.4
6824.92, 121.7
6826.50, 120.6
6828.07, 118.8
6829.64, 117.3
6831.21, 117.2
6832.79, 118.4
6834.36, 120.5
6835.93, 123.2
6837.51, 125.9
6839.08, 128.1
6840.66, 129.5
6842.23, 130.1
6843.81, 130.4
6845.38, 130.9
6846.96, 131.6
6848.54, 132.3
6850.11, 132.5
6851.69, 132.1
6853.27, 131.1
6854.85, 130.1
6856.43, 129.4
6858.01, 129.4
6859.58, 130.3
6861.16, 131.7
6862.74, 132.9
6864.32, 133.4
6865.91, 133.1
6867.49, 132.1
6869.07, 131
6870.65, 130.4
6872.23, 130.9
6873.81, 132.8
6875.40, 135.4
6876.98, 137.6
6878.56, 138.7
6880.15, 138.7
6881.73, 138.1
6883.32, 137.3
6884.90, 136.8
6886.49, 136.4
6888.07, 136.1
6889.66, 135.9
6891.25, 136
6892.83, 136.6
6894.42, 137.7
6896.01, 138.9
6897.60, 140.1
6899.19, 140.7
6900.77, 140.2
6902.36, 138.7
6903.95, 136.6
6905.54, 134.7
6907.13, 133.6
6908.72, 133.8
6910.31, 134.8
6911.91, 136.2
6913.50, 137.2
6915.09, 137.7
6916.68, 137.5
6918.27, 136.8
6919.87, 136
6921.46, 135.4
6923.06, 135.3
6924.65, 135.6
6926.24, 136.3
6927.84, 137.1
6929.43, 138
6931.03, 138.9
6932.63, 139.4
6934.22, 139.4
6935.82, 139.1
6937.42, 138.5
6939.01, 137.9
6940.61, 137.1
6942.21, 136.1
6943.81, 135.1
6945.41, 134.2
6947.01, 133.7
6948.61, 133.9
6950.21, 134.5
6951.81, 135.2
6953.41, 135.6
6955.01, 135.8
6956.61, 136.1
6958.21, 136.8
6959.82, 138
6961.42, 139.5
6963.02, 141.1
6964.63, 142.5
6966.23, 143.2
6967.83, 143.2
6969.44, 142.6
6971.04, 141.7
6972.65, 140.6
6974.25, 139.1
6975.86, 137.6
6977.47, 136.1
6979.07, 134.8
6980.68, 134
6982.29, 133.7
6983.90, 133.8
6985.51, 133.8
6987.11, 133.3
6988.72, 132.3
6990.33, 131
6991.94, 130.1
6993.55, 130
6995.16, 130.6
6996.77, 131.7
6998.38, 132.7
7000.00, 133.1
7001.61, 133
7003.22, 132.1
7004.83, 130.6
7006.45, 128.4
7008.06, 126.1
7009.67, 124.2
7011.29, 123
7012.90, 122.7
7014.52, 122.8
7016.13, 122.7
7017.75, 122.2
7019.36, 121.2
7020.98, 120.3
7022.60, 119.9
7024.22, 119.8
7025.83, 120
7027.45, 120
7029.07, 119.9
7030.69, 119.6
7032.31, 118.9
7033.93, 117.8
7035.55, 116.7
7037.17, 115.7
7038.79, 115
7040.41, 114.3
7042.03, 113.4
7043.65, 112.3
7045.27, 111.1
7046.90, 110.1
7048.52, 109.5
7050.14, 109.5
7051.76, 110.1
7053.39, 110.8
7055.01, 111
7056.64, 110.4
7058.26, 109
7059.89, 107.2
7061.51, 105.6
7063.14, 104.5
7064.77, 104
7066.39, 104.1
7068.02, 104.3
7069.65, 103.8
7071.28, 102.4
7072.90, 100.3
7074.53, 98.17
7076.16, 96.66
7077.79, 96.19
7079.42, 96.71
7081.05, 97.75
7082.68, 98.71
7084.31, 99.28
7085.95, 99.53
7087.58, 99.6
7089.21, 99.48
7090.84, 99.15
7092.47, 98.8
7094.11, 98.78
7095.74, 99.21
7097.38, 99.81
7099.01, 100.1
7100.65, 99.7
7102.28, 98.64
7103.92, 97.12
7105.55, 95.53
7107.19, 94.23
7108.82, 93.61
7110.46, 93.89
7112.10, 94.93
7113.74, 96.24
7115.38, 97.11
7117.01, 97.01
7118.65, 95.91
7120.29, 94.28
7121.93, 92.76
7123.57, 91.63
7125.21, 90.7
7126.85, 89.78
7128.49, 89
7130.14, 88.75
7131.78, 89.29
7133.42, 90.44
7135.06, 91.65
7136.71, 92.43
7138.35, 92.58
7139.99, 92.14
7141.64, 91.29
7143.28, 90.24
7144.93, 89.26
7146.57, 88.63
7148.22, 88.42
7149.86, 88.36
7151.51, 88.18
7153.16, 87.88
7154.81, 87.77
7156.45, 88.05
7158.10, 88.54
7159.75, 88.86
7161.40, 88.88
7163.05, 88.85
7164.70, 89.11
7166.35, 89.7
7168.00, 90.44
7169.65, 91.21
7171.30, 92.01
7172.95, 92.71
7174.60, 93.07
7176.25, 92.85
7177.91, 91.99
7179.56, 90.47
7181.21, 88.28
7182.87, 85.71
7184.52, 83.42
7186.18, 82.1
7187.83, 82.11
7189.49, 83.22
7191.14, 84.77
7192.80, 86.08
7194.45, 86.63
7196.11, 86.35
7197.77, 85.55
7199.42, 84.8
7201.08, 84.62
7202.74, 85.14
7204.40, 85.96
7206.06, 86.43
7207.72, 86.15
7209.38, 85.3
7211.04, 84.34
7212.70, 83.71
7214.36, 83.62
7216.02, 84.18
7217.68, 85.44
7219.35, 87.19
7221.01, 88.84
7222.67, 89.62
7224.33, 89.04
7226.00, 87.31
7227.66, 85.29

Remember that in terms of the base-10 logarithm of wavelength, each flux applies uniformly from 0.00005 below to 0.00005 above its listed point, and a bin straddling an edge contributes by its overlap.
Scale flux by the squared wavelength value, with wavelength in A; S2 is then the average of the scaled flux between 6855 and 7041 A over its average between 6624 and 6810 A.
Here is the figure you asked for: 1.4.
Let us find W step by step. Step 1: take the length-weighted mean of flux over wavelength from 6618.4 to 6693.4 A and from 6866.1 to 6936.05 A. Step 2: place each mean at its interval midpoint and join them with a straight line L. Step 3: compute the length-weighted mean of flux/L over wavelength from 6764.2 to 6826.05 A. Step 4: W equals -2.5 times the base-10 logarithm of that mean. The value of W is 0.06 mag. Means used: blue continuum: 95.2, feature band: 112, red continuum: 136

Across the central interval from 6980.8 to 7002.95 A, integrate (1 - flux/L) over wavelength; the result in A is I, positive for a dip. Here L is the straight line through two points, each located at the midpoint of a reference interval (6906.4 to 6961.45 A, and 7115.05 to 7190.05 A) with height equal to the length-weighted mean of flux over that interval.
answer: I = -1.47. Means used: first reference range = 136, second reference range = 89.9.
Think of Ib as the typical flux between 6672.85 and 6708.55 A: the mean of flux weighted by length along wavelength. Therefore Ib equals 95.8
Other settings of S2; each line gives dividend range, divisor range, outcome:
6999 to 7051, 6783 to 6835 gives 1.11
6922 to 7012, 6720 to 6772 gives 1.38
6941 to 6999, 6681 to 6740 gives 1.50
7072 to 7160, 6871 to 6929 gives 0.73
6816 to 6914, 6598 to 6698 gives 1.47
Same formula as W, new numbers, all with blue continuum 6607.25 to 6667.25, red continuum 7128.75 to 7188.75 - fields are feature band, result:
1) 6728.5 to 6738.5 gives -0.08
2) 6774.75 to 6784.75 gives -0.20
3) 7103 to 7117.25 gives -0.07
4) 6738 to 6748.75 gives -0.12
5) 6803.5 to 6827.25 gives -0.25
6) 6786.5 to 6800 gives -0.20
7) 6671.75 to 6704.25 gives -0.02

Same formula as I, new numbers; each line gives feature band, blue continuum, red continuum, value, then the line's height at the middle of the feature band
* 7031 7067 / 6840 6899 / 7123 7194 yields -1.7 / 106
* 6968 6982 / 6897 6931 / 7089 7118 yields -1.6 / 124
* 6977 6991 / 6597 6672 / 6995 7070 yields -2.3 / 115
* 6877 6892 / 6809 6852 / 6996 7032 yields -1.8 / 123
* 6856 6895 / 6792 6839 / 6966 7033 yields -4.4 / 121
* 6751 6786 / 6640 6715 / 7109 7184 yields -4.9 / 94.9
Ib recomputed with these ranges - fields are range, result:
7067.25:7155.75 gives 94.9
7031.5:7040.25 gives 117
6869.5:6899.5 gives 136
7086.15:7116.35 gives 97.6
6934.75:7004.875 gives 136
